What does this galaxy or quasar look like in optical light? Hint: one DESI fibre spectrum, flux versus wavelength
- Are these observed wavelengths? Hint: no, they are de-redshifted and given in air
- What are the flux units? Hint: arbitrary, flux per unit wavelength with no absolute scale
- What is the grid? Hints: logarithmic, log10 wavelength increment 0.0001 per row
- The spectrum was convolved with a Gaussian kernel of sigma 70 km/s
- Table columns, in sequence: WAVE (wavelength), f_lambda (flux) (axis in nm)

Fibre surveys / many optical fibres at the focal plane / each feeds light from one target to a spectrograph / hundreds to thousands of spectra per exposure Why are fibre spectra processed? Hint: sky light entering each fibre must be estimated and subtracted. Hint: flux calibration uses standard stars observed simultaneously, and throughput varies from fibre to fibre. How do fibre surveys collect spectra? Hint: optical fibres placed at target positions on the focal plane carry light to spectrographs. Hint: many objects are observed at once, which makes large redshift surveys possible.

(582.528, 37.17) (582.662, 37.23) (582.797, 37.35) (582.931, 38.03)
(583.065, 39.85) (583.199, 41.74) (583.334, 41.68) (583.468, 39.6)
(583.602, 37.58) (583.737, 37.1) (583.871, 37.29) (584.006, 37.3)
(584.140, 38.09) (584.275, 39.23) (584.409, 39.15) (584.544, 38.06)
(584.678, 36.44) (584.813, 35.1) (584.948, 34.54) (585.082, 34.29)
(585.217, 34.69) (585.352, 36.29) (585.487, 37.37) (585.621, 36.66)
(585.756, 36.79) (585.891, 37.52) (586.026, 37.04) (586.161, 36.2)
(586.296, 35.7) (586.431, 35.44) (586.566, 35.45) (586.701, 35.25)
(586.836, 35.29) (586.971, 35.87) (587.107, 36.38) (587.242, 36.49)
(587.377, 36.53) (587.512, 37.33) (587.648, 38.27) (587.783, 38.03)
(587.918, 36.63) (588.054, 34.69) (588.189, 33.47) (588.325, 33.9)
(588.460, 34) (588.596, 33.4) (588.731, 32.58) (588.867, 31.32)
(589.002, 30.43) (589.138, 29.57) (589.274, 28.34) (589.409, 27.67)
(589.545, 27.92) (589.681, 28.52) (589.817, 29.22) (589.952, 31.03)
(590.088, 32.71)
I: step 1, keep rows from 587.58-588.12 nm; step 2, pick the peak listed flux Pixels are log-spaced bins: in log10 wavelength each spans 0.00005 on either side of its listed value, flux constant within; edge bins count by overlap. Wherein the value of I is 38.27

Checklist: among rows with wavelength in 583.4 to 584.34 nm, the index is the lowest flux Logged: 37.1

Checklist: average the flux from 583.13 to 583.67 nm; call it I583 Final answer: 40.1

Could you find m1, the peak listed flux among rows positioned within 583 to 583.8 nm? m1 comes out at 41.74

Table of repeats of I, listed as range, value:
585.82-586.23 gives 37.52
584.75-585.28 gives 35.1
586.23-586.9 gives 35.7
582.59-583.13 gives 39.85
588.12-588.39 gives 33.9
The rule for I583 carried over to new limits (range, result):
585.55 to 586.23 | 36.9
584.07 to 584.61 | 38.6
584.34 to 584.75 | 37.9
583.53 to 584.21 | 37.5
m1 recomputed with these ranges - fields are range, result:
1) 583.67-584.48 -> 39.23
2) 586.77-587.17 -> 36.38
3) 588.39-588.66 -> 34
